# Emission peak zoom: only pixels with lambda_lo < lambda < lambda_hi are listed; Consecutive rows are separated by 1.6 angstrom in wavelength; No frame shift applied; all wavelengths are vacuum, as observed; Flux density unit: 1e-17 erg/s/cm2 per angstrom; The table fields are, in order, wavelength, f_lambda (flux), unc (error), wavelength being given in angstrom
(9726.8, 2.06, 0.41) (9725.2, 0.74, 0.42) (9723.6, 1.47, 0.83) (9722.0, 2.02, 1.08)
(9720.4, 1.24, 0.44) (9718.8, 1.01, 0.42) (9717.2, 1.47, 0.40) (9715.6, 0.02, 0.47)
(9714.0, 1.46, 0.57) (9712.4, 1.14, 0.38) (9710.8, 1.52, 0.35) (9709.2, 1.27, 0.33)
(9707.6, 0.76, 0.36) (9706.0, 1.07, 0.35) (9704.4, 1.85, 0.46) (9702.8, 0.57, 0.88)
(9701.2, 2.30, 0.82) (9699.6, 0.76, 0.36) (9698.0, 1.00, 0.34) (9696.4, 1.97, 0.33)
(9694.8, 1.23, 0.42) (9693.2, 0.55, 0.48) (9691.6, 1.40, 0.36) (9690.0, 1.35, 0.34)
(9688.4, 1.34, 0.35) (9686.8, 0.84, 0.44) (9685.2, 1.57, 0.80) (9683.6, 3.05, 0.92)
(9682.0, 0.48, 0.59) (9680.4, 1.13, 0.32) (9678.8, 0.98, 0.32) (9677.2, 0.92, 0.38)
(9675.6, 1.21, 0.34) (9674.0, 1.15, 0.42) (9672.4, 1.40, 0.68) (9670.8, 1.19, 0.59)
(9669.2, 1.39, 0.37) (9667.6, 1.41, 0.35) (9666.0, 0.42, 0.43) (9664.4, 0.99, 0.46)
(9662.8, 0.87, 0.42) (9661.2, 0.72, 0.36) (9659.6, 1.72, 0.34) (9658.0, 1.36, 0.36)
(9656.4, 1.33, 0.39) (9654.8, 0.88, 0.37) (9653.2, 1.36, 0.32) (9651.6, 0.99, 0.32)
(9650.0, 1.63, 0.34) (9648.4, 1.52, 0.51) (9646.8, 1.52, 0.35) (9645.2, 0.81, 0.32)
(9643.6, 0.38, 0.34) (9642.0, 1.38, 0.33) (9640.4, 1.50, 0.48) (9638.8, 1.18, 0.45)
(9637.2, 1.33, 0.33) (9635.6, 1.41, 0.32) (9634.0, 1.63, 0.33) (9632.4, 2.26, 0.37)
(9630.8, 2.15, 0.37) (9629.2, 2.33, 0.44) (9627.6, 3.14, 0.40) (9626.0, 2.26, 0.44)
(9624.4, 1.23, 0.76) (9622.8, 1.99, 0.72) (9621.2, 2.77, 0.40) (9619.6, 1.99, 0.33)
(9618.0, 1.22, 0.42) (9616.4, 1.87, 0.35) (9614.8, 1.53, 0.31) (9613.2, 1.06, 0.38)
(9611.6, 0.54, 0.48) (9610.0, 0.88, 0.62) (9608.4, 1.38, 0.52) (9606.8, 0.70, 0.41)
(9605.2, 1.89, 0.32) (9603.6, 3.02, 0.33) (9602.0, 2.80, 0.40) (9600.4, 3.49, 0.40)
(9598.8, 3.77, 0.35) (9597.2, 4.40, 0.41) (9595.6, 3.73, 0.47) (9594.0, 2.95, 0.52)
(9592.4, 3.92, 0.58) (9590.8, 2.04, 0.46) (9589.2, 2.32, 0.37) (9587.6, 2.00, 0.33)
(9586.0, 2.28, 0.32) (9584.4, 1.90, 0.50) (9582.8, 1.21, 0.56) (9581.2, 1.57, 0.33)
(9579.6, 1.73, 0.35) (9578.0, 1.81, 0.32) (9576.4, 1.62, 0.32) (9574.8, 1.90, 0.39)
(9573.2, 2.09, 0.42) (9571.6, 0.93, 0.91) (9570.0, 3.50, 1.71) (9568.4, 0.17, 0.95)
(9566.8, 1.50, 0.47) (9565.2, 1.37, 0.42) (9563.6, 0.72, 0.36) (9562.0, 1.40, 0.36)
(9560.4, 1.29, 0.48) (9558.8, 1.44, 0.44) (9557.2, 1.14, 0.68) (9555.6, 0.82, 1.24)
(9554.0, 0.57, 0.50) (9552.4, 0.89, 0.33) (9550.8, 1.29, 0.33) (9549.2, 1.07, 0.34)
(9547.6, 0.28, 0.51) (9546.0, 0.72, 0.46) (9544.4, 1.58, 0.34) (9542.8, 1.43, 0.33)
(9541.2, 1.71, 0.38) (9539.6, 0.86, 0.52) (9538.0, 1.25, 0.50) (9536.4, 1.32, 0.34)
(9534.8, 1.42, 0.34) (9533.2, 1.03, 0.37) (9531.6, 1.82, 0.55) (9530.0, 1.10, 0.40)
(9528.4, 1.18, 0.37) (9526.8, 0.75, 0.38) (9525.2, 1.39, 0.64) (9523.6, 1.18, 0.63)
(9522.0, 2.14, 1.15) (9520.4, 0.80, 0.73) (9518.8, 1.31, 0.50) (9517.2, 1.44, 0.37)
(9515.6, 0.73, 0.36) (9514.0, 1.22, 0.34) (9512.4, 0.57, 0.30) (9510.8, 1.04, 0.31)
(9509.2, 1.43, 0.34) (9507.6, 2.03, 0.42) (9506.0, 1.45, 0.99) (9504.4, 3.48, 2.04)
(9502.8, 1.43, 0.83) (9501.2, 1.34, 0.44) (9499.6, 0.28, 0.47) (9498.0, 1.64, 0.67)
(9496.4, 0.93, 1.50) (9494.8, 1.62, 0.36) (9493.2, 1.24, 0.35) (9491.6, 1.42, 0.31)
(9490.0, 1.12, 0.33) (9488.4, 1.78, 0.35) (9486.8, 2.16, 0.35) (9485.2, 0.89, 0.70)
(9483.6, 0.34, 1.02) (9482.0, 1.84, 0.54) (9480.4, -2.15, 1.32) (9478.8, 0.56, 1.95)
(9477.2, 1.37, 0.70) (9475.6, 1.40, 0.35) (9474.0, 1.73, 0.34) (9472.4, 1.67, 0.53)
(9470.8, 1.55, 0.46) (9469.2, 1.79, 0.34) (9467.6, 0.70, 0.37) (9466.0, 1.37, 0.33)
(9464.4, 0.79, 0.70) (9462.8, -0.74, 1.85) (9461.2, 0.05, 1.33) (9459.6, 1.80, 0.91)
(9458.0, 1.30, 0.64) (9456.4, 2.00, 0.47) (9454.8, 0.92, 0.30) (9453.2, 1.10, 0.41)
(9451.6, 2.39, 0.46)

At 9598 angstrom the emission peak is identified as H-alpha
